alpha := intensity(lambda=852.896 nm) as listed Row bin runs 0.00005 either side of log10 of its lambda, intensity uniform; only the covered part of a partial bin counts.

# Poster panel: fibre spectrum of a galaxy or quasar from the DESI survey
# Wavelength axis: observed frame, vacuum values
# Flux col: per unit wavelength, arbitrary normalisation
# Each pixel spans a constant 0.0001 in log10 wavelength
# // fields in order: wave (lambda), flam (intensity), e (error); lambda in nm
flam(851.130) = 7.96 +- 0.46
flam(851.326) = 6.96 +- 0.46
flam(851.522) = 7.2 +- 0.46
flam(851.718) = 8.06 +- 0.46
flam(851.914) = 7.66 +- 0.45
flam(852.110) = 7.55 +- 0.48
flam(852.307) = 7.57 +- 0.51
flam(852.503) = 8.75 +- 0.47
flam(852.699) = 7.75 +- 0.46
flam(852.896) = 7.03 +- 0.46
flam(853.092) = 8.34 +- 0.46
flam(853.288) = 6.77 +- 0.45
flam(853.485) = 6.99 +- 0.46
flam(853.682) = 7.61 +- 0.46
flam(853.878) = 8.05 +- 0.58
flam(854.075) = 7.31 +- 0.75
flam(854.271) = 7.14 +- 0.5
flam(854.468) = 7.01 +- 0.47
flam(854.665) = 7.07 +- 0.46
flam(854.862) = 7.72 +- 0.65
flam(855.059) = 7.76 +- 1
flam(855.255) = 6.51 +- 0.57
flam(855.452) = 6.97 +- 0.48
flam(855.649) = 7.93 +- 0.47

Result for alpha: 7.03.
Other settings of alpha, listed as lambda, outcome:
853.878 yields 8.05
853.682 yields 7.61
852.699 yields 7.75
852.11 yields 7.55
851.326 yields 6.96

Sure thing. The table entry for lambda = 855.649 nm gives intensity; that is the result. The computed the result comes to 7.93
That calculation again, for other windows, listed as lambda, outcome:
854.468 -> 7.01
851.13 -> 7.96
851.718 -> 8.06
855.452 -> 6.97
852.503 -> 8.75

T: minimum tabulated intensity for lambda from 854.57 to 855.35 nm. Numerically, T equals 6.51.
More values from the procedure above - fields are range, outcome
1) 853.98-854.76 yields 7.01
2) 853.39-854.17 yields 6.99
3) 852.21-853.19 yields 7.03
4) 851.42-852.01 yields 7.2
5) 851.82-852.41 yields 7.55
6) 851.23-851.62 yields 6.96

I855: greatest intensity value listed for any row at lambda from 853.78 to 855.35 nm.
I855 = 8.05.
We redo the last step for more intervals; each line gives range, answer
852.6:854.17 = 8.34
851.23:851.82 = 8.06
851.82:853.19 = 8.75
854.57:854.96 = 7.72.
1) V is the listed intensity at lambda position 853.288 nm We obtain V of 6.77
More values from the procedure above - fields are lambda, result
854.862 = 7.72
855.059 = 7.76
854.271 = 7.14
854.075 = 7.31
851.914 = 7.66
